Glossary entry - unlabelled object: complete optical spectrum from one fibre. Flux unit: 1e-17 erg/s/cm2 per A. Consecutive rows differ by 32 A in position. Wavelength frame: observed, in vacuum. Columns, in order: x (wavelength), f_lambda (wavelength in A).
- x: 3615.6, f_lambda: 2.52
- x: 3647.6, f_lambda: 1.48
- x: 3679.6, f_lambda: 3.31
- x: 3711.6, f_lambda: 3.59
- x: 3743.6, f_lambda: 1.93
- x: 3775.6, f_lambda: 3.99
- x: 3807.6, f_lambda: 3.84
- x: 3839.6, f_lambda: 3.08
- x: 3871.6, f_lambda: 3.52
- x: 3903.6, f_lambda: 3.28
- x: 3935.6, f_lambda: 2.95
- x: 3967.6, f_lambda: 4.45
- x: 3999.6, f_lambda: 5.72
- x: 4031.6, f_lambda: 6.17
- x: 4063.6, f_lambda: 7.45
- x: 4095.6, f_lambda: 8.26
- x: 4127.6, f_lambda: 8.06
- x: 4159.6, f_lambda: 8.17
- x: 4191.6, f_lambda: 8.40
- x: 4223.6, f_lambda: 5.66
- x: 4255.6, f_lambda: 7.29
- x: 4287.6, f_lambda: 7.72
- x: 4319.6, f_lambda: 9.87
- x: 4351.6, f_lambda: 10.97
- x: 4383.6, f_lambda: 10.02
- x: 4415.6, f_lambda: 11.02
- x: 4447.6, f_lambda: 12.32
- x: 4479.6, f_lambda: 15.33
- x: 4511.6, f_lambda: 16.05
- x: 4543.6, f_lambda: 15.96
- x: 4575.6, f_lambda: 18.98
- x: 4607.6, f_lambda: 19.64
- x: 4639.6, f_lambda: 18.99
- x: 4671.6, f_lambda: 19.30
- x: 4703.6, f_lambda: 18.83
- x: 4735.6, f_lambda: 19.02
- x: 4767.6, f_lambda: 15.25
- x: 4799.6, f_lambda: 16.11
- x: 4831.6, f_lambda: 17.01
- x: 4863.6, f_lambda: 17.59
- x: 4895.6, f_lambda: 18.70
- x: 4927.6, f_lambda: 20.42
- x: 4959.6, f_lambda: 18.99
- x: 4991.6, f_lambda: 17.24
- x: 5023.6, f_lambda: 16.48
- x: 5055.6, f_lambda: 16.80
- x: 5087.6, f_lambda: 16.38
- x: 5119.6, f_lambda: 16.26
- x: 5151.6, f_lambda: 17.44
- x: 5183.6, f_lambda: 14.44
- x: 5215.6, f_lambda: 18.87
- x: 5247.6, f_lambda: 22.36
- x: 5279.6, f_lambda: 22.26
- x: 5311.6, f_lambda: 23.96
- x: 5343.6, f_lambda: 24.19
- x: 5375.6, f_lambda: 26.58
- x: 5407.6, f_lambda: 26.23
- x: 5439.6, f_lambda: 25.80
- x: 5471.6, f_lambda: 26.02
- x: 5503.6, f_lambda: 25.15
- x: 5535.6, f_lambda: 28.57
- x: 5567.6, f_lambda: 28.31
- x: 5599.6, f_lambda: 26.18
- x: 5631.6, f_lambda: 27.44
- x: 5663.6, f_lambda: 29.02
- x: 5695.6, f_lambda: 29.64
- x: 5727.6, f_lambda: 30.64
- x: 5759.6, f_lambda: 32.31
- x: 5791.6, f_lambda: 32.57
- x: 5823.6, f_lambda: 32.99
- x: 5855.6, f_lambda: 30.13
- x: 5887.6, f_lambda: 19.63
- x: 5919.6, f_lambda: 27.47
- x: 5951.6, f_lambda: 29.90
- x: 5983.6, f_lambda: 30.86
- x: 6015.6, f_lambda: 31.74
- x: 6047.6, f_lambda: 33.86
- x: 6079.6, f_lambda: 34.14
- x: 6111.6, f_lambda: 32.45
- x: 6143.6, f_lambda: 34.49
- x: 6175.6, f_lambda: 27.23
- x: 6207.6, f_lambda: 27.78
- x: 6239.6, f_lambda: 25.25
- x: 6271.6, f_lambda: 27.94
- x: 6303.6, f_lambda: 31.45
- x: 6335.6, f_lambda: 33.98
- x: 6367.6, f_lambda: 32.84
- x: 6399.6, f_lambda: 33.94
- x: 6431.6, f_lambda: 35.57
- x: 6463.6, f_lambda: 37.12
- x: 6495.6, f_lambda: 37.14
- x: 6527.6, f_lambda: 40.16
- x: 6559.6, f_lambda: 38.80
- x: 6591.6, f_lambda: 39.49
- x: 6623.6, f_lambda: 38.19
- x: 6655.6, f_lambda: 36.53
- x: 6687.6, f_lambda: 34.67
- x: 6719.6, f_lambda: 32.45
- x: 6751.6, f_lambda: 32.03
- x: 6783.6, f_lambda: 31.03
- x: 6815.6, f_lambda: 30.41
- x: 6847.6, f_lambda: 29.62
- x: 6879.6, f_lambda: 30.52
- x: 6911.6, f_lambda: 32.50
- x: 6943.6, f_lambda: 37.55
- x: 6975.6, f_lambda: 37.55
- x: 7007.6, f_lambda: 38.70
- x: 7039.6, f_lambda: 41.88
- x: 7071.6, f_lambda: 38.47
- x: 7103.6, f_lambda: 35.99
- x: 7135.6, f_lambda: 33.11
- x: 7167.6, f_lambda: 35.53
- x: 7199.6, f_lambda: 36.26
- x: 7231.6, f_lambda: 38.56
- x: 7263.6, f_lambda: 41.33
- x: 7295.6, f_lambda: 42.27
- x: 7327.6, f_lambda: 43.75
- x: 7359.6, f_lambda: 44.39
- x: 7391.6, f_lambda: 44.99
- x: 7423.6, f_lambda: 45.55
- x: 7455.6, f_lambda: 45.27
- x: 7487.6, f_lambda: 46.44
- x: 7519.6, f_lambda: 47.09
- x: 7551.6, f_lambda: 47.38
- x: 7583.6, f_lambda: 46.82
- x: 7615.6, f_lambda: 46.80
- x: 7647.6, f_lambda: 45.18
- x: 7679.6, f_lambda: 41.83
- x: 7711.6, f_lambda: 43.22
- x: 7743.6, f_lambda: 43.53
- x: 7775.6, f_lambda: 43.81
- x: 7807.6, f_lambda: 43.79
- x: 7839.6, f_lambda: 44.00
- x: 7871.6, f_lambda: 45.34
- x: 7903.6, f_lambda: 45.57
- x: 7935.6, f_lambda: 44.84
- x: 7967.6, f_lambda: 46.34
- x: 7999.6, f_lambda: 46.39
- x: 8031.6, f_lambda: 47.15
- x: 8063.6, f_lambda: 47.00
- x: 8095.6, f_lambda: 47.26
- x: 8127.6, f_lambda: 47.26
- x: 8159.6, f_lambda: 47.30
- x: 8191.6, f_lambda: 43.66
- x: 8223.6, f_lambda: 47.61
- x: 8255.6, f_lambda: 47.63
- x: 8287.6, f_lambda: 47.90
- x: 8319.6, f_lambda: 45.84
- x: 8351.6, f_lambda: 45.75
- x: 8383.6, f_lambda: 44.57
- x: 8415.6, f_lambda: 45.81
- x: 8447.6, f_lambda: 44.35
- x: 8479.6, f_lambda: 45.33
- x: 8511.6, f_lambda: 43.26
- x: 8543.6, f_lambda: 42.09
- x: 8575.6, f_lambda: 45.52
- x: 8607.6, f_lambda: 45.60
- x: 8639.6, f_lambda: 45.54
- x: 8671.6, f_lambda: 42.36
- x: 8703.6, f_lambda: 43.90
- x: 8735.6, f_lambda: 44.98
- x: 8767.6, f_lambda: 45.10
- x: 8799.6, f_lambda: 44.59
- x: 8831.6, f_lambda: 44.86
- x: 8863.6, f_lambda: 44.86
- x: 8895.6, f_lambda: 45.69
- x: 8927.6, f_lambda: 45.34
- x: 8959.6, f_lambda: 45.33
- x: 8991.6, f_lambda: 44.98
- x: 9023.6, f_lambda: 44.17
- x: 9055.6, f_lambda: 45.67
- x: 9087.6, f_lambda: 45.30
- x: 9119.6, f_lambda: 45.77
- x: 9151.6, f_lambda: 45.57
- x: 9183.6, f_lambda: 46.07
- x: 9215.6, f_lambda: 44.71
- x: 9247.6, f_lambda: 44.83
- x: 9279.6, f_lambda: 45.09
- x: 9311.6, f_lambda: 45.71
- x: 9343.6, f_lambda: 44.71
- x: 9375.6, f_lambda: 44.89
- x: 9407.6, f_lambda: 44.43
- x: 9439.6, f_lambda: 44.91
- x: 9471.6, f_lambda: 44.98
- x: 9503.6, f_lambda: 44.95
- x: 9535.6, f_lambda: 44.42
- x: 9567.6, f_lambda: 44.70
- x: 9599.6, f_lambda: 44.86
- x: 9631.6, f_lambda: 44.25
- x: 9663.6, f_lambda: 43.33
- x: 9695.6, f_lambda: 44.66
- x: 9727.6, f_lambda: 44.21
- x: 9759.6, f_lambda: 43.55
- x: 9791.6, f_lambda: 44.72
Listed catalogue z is 0.00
